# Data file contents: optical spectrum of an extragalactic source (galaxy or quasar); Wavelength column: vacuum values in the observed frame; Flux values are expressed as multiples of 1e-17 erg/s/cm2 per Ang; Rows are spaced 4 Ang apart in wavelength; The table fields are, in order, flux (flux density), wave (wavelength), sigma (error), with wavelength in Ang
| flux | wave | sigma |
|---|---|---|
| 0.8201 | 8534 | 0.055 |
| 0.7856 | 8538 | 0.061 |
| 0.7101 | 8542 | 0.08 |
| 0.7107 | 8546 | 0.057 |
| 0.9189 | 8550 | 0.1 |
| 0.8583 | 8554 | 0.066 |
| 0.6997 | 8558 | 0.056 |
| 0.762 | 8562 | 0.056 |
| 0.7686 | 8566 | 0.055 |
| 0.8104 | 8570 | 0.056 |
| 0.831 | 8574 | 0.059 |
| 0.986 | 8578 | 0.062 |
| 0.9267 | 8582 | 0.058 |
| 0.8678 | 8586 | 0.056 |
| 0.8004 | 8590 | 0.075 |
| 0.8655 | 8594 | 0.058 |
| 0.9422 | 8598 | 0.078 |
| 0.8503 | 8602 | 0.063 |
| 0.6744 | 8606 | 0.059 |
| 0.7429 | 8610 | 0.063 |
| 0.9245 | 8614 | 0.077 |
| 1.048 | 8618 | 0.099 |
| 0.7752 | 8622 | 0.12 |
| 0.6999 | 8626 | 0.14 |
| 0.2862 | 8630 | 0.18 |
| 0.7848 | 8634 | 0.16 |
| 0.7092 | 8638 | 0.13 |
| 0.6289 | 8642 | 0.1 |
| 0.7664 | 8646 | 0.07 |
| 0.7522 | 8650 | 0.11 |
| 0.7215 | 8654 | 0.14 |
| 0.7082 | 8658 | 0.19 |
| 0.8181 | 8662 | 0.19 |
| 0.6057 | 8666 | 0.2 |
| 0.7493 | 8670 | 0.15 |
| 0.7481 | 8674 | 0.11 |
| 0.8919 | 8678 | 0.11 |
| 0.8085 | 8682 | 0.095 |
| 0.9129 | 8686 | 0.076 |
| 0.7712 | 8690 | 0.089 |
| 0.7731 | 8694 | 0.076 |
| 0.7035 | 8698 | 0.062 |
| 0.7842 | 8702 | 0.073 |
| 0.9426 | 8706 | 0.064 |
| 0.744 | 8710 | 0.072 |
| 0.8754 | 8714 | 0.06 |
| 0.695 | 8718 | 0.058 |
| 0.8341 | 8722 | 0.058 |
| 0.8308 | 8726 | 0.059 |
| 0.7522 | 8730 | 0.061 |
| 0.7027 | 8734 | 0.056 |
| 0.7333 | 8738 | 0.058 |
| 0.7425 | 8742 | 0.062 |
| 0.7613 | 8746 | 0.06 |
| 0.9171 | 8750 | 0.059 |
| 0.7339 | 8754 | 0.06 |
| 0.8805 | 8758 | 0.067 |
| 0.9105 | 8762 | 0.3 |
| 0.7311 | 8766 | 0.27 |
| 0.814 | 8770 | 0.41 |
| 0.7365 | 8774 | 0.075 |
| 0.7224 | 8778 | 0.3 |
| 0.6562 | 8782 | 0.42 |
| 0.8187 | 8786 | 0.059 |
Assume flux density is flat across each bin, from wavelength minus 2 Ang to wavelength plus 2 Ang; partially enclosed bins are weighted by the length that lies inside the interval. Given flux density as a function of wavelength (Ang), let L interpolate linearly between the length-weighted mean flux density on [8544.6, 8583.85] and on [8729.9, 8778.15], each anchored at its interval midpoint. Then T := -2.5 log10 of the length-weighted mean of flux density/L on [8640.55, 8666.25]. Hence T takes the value 0.12 mag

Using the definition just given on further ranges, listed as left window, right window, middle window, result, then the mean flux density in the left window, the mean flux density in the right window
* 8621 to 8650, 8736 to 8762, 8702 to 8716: -0.12 mag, 0.667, 0.804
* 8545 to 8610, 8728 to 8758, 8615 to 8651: 0.13 mag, 0.829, 0.771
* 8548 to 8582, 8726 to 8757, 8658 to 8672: 0.11 mag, 0.835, 0.771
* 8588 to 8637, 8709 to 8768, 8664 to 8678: 0.08 mag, 0.781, 0.79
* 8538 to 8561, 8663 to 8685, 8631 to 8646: 0.13 mag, 0.779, 0.77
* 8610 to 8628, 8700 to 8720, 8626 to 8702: 0.14 mag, 0.849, 0.808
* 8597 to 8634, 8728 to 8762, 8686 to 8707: -0.03 mag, 0.768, 0.786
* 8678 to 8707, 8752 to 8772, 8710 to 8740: 0.06 mag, 0.815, 0.814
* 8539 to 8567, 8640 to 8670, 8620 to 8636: 0.15 mag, 0.776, 0.717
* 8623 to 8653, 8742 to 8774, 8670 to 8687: -0.15 mag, 0.667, 0.811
